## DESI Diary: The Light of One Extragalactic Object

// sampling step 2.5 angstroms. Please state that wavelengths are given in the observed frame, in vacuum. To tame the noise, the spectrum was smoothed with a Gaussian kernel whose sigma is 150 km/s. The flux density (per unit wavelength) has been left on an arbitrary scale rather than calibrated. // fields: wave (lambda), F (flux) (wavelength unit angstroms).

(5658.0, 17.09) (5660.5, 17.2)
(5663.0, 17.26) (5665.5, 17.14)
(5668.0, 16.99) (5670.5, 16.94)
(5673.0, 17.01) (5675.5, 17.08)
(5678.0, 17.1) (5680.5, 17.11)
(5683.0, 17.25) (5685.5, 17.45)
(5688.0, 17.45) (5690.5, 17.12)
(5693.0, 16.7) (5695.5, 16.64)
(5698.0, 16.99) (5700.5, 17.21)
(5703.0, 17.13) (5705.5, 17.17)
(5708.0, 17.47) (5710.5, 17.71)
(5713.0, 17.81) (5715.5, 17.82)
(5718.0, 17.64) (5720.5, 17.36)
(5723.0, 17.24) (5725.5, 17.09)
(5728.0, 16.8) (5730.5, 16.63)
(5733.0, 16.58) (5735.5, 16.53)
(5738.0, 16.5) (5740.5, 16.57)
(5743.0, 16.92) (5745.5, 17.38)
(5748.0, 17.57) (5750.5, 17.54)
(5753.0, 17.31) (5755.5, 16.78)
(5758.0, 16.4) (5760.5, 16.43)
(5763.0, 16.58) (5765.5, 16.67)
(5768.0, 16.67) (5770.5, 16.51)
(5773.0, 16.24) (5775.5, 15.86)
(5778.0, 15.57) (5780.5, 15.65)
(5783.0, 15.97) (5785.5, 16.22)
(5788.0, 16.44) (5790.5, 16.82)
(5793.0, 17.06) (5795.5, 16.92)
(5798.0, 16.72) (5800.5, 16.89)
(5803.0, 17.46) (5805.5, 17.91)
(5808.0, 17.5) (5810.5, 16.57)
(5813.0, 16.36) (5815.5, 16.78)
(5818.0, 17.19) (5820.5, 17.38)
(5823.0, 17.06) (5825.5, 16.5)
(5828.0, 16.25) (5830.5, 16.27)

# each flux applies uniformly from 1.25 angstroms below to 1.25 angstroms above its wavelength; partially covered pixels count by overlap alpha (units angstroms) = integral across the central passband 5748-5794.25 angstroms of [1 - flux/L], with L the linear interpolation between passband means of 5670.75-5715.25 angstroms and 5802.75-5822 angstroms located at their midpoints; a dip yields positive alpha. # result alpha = 1.73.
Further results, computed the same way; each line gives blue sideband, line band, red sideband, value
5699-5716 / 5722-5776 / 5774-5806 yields 0.70 angstroms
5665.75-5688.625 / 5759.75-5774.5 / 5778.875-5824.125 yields 0.35 angstroms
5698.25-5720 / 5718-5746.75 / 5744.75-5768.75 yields 0.50 angstroms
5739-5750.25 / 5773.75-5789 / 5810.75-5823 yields 0.96 angstroms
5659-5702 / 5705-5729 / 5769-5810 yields -0.70 angstroms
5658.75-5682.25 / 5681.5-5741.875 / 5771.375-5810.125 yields -0.67 angstroms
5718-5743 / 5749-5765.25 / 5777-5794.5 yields -0.26 angstroms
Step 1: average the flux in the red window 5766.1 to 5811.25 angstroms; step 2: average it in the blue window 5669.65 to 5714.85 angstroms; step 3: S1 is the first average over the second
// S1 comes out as 1.0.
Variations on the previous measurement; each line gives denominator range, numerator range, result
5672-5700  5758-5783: 0.95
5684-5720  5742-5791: 0.96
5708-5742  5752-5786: 0.96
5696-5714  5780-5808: 0.97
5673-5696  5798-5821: 1.00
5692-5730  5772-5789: 0.93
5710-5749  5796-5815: 1.00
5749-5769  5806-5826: 1.01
